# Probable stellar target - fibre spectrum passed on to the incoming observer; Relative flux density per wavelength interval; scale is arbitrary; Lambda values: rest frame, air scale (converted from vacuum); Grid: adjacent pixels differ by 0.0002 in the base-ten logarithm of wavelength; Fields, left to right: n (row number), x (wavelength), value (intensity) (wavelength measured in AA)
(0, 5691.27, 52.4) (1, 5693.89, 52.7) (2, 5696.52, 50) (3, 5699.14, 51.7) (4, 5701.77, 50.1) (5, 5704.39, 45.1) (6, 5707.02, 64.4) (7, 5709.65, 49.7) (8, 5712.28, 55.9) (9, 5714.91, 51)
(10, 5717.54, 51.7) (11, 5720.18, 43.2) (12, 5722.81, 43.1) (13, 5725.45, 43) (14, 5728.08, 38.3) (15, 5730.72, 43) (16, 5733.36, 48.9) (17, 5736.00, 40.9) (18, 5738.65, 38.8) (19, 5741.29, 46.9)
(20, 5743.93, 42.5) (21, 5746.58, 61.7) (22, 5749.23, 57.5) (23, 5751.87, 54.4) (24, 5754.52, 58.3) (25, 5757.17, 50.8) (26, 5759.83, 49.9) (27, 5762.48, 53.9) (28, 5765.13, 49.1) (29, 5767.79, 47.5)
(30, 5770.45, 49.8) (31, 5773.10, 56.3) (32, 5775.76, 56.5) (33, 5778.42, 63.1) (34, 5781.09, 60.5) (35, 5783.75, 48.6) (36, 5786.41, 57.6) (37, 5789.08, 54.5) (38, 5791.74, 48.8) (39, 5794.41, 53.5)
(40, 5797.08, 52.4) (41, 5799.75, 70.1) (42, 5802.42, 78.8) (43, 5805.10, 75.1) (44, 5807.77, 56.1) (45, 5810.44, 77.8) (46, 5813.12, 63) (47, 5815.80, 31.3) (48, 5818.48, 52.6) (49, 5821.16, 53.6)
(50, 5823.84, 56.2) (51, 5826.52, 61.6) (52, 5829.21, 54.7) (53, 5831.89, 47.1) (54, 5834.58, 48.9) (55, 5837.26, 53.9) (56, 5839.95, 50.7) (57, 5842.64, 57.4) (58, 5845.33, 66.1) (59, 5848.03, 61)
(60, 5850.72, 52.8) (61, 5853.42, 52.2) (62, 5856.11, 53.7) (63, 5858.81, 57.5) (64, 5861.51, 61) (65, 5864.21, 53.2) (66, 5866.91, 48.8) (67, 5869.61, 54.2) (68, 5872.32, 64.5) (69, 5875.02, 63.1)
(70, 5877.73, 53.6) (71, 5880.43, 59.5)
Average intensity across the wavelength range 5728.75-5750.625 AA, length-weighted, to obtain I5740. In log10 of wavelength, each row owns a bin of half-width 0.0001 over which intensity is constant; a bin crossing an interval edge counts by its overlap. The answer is 47.3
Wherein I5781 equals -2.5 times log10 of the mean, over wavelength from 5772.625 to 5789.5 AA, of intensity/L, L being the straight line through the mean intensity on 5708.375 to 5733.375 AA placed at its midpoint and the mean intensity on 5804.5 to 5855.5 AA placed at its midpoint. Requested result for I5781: -0.10 mag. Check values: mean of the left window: 46.7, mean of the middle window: 56.8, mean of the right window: 56.1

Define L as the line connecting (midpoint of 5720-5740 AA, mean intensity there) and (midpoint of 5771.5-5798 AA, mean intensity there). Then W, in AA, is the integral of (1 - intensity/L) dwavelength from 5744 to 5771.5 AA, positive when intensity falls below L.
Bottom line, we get -2.3 AA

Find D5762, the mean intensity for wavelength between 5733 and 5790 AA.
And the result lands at 52.2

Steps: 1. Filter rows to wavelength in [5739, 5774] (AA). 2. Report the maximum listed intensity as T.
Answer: 61.7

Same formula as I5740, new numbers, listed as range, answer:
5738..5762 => 51.7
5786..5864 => 57.2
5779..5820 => 58.8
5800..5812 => 71.6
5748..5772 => 52.4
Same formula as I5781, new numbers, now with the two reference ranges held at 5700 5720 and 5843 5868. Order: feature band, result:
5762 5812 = -0.08 mag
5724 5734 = 0.22 mag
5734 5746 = 0.20 mag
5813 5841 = 0.08 mag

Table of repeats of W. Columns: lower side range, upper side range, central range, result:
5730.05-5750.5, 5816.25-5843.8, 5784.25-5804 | -3.2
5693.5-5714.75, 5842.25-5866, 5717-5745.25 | 5.2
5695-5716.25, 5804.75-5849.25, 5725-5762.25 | 3.5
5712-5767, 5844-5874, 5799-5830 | -4.1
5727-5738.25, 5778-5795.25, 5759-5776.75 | -0.4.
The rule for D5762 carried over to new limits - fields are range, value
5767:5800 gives 55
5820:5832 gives 55.4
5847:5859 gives 55.1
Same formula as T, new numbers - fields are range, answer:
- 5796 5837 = 78.8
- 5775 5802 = 70.1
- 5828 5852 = 66.1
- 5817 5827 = 61.6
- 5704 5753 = 64.4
